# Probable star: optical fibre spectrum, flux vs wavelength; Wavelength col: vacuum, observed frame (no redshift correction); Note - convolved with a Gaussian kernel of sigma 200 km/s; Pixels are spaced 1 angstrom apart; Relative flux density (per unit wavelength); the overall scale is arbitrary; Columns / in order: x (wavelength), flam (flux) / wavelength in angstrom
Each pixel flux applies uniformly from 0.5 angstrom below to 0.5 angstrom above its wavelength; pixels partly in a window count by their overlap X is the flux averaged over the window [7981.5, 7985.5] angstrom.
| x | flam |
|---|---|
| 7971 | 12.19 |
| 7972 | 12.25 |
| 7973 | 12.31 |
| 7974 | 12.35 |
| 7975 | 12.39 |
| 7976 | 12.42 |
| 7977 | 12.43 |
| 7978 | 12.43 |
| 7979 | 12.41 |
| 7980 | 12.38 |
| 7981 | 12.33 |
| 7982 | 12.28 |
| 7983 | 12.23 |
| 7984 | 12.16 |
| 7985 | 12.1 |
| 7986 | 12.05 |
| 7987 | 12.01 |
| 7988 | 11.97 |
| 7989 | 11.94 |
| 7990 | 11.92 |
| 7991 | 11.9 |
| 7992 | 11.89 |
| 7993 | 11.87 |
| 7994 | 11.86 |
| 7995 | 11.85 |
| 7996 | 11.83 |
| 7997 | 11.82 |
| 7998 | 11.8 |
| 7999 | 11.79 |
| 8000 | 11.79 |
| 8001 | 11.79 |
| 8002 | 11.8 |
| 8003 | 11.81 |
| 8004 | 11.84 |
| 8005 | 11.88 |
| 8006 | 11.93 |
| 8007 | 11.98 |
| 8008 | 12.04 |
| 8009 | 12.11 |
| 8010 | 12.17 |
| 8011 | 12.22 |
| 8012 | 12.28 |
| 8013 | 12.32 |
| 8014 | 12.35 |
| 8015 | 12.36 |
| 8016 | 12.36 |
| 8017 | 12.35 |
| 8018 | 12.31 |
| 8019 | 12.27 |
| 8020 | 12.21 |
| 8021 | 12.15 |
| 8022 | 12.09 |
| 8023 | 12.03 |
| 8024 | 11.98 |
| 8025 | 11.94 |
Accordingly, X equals 12.2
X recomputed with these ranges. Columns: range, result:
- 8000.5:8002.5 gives 11.8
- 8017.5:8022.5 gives 12.2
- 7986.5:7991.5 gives 11.9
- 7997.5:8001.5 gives 11.8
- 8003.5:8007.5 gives 11.9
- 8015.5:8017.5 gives 12.4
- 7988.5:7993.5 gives 11.9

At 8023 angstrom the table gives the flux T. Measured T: 12.03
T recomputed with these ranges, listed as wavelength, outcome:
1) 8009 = 12.11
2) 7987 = 12.01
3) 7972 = 12.25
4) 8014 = 12.35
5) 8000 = 11.79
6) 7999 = 11.79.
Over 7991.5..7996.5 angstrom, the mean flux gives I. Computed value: 11.9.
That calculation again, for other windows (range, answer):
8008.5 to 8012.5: 12.2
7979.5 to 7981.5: 12.4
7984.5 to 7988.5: 12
